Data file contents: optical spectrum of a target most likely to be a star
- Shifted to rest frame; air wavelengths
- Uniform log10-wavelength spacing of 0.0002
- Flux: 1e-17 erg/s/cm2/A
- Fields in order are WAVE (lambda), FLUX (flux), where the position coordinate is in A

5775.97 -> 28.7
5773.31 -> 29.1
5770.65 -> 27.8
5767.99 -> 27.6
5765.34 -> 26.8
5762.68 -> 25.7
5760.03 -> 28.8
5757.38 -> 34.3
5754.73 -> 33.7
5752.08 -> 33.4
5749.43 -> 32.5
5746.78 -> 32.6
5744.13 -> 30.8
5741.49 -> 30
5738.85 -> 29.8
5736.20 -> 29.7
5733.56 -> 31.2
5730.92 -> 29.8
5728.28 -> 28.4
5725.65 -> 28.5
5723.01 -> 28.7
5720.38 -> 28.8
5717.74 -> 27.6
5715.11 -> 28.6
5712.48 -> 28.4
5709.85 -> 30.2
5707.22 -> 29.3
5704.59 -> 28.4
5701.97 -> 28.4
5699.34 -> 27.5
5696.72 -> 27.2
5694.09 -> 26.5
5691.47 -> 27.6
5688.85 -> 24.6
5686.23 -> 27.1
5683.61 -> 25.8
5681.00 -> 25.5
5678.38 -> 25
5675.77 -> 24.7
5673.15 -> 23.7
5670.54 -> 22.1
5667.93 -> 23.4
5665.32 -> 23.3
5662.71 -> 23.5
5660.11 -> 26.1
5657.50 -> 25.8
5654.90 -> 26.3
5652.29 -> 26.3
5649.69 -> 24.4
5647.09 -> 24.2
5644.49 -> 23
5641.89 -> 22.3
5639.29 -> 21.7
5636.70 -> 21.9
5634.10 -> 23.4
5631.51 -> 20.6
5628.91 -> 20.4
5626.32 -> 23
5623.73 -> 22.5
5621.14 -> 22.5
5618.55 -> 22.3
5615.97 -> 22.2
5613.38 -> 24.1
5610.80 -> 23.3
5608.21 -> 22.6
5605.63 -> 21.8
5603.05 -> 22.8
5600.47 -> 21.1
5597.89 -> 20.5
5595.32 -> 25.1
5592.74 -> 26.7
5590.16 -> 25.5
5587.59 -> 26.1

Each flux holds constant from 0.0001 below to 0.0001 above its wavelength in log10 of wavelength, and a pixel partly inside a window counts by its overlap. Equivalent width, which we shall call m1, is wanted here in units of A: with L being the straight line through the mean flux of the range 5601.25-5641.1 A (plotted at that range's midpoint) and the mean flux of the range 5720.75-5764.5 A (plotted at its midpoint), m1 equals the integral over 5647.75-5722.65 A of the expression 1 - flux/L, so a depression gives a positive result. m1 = 0.8 A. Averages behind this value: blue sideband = 22.3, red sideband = 30.4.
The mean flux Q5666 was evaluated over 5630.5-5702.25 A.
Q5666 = 24.7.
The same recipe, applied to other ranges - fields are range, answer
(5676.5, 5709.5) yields 27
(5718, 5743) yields 29.4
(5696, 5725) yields 28.5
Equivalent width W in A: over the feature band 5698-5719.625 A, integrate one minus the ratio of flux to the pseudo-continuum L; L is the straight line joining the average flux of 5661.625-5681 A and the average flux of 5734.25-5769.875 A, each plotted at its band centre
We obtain -1.4 A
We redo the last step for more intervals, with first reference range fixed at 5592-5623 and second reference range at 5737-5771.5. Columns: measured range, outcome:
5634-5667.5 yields 1.38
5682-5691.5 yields 0.29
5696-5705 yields -0.09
